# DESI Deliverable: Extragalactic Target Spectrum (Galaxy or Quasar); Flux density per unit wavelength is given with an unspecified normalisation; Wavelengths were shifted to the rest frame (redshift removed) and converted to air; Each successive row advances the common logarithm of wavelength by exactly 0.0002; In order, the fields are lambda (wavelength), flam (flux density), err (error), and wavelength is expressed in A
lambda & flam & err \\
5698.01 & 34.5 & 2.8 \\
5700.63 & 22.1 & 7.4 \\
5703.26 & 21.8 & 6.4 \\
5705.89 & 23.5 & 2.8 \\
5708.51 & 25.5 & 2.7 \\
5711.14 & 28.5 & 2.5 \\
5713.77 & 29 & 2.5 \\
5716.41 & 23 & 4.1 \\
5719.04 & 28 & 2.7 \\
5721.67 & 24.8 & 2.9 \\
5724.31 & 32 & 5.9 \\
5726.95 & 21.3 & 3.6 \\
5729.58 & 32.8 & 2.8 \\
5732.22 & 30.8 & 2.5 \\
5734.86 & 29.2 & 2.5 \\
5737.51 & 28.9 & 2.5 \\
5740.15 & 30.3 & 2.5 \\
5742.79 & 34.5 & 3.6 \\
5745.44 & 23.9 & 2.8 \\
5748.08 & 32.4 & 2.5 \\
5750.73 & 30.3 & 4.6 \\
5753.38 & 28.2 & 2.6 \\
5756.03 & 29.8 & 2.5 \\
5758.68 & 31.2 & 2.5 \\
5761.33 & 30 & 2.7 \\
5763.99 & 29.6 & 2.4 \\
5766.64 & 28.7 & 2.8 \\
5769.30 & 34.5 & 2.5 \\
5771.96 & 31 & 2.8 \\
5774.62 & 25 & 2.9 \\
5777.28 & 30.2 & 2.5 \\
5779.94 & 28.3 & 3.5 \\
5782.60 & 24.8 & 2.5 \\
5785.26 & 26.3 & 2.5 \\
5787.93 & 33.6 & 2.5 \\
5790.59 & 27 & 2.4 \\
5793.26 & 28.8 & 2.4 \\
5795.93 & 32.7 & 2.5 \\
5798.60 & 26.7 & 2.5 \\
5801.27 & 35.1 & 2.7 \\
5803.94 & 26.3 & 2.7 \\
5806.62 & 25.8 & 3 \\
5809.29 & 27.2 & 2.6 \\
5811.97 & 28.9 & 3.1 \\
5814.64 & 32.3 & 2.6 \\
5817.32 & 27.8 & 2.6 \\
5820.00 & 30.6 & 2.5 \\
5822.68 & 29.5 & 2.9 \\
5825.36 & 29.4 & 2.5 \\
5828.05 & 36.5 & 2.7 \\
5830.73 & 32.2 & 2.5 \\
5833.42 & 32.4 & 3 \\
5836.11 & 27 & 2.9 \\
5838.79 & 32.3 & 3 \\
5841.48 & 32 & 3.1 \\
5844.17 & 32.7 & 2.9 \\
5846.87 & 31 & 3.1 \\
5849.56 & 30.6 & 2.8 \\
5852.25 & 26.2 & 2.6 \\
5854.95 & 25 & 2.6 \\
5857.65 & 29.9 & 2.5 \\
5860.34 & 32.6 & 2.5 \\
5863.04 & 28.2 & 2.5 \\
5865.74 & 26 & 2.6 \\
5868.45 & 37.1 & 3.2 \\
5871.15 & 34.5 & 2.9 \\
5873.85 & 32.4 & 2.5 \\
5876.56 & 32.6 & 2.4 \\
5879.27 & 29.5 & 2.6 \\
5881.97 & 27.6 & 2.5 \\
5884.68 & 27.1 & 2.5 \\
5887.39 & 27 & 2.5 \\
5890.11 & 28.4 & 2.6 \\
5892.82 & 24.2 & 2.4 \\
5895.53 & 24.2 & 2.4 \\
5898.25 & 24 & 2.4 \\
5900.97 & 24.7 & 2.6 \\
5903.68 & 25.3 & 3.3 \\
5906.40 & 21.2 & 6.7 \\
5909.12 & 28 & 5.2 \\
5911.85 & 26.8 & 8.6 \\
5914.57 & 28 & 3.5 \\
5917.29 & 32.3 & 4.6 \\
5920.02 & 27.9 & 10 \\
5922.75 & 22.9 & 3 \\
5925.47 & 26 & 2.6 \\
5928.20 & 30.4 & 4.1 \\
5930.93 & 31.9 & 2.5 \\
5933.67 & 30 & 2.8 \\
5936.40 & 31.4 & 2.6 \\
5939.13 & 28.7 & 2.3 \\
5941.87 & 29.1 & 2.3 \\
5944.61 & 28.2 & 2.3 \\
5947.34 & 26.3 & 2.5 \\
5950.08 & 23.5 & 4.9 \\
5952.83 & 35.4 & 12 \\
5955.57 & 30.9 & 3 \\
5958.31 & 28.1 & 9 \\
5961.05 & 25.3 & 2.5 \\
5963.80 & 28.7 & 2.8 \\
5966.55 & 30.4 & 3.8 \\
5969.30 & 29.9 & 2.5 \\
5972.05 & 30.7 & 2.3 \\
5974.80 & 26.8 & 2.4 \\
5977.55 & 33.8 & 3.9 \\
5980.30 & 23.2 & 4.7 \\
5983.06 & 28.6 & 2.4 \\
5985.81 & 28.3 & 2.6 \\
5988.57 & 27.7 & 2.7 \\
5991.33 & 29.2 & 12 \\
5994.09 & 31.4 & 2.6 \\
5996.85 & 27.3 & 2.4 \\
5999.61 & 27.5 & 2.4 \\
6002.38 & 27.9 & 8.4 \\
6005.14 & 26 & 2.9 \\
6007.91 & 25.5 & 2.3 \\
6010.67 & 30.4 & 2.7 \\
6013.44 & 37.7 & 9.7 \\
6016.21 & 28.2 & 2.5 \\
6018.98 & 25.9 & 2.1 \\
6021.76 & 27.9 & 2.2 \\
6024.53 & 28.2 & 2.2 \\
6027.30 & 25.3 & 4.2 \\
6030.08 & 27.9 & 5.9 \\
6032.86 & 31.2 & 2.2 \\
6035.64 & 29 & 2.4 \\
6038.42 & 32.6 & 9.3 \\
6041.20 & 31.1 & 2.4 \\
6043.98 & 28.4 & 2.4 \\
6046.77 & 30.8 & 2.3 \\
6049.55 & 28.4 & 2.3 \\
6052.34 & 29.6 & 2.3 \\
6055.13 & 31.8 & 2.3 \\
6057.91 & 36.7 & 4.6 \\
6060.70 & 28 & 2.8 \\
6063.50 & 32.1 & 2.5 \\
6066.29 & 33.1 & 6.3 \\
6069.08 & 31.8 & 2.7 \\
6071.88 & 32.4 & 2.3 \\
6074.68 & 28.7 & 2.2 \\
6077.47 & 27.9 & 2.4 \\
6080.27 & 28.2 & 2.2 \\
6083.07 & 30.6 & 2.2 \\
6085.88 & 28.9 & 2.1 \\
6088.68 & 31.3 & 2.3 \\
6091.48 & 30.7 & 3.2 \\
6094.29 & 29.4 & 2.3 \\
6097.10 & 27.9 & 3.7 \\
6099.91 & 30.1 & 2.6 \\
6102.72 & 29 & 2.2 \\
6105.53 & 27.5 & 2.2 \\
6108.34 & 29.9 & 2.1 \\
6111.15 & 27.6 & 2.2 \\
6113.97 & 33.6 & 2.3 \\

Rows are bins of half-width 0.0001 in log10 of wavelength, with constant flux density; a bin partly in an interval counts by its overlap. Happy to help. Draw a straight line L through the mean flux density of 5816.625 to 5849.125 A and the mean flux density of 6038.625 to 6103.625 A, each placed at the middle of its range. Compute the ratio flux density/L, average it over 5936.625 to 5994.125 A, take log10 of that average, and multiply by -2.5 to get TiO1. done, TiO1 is 0.07 mag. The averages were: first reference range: 31.2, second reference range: 30.3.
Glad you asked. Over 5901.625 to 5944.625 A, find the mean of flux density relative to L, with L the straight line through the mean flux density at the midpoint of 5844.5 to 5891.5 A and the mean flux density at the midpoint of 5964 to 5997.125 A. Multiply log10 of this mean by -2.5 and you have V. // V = 0.05 mag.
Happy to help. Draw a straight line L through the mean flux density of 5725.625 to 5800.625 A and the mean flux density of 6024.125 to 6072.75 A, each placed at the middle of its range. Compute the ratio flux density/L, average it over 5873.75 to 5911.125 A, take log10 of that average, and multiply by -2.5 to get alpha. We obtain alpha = 0.123 mag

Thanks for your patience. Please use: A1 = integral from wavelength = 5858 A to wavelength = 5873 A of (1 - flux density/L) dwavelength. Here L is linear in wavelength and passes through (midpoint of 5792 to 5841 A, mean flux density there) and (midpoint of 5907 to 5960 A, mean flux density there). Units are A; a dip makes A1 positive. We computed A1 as -1.07 A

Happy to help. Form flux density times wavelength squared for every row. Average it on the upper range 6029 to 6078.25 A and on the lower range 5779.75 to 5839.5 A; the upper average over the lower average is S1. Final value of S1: 1.1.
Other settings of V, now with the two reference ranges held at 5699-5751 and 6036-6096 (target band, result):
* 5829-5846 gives -0.11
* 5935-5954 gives 0.02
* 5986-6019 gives 0.04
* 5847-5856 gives 0.03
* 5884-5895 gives 0.10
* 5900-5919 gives 0.10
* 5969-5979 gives -0.02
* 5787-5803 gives -0.08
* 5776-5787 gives 0.02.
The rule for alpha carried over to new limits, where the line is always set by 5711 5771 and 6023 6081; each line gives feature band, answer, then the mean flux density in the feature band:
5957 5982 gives 0.05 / 28.5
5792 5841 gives -0.02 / 30.1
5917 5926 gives 0.11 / 26.8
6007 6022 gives 0.02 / 29.5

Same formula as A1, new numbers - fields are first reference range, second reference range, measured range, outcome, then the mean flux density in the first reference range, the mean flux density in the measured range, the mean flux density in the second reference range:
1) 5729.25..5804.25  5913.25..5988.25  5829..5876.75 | -2.6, 29.7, 30.8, 28.8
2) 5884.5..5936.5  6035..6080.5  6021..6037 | 0.9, 27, 28.3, 30.7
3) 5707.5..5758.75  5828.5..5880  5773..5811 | 1.7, 28.7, 28.4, 30.9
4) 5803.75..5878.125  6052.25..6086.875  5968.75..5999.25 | 1.9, 30.4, 28.7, 30.8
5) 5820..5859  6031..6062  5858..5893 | 0.6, 30.5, 30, 30.7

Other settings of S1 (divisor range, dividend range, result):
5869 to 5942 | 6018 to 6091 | 1.12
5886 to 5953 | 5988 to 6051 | 1.10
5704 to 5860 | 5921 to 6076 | 1.08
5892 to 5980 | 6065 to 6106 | 1.12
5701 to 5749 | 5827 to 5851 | 1.20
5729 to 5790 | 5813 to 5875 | 1.07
